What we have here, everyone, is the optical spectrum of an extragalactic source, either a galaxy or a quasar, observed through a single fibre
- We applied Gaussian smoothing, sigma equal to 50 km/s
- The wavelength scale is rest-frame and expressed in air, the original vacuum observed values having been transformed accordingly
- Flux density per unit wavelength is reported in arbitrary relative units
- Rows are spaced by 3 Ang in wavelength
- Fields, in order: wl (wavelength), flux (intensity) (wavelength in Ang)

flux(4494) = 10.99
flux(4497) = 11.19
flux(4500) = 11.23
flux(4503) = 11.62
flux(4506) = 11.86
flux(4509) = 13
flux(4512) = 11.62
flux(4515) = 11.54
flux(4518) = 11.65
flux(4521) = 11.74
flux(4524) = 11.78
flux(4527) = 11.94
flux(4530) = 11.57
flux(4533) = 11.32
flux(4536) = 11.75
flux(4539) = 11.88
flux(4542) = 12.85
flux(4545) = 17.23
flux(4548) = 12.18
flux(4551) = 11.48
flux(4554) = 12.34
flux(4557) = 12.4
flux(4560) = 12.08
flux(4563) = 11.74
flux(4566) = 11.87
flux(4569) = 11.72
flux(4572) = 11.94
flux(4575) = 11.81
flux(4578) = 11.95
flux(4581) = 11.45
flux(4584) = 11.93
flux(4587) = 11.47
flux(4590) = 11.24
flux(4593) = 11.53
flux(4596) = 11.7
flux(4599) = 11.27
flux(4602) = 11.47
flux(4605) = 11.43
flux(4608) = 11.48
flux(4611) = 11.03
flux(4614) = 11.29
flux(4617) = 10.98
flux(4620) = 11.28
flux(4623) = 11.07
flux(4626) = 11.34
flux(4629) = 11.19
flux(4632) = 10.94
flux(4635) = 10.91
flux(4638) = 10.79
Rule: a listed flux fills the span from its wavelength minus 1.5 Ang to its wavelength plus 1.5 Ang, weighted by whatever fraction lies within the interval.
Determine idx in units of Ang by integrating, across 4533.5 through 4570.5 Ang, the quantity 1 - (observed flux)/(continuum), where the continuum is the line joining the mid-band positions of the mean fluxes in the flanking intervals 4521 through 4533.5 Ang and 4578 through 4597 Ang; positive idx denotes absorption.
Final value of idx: -2.5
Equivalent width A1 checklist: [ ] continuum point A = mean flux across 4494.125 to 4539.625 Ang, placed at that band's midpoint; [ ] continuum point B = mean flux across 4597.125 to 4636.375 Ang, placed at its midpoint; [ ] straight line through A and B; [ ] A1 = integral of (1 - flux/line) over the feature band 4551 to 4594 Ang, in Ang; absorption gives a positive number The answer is -1.46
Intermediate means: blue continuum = 11.7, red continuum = 11.2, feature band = 11.8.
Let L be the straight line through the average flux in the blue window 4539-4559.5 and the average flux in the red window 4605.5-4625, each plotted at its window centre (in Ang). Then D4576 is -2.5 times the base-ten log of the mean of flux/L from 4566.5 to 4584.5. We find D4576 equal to 0.041 mag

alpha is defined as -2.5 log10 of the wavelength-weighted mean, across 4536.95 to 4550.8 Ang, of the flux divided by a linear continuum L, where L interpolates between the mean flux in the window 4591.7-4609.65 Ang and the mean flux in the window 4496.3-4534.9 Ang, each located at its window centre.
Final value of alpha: -0.14 mag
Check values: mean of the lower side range 11.7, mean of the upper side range 11.5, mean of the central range 13.3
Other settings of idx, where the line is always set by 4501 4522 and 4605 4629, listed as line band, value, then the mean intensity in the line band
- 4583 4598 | -0.2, 11.6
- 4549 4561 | -0.5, 12.1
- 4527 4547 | -1.7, 12.7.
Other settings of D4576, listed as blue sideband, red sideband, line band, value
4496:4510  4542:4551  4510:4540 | 0.10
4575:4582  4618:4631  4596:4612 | 0.01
